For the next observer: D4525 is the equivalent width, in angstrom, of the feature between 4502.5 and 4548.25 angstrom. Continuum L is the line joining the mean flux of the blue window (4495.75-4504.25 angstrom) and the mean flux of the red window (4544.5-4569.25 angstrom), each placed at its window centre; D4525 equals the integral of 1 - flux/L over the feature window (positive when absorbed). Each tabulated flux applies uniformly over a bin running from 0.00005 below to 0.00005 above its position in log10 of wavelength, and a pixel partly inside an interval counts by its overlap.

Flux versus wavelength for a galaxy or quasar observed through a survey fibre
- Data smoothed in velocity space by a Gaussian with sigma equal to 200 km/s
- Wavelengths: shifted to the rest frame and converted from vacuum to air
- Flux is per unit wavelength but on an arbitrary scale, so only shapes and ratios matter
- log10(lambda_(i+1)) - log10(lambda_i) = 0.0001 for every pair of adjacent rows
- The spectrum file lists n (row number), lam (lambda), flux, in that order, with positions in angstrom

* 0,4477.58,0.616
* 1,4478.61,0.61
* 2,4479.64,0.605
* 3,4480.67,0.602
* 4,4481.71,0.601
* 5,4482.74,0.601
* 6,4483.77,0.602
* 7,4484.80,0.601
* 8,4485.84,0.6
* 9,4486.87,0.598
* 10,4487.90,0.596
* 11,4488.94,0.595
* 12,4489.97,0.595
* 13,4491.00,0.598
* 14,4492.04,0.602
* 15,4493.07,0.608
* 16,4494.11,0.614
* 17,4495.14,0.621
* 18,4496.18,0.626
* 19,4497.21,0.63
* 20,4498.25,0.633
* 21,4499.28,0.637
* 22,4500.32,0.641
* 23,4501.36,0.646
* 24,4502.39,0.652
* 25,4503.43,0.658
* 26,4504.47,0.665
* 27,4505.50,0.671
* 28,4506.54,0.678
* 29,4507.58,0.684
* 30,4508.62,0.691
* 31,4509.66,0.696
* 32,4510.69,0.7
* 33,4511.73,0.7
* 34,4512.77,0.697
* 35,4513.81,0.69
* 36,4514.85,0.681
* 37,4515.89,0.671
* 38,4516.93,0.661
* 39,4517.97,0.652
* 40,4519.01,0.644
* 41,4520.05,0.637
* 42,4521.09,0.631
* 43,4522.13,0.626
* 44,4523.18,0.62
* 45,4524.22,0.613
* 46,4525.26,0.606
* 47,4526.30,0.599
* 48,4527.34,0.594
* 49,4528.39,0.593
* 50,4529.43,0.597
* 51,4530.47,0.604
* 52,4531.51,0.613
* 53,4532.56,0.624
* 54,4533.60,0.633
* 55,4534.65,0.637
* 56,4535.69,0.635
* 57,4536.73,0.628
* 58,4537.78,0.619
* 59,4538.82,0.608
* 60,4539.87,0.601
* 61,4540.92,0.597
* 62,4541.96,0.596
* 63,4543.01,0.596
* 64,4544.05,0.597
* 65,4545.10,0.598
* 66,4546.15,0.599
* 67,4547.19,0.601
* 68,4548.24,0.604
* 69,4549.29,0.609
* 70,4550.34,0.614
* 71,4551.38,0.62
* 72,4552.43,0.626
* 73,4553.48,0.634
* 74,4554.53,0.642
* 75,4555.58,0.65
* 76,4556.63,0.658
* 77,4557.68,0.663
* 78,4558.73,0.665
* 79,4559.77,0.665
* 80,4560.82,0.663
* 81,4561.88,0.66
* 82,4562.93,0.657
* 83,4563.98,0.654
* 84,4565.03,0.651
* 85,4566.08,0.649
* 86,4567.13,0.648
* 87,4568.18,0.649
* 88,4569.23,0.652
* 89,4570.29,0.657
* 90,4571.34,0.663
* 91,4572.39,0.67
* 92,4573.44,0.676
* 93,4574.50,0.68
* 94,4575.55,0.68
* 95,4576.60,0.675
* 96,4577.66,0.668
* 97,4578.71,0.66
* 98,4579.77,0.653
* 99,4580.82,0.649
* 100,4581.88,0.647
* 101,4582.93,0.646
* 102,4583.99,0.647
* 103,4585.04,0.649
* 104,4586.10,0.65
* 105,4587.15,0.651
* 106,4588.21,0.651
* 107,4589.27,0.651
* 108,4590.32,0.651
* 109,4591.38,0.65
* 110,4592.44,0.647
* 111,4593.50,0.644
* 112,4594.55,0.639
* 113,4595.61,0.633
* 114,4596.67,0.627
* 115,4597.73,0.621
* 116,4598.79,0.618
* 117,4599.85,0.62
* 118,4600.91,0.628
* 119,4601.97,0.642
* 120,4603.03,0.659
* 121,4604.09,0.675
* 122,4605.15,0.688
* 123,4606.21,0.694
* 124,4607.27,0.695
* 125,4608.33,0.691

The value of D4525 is 0.3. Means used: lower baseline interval 0.641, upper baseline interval 0.638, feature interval 0.635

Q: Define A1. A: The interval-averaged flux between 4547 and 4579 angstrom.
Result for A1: 0.651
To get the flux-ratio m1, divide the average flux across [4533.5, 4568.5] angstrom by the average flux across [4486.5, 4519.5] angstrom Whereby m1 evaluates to 1.0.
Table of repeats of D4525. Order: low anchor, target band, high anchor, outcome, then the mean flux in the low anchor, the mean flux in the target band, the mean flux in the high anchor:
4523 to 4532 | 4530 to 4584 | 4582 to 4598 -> -1.3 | 0.604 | 0.638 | 0.644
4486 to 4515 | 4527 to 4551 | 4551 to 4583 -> 1.6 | 0.646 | 0.609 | 0.656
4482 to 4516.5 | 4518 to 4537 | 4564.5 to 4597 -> 0.8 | 0.642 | 0.619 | 0.654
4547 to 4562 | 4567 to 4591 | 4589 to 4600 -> -0.8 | 0.638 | 0.658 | 0.637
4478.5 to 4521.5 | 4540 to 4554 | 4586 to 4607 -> 0.8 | 0.639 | 0.607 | 0.647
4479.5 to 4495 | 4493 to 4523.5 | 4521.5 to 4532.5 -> -2.6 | 0.602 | 0.656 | 0.607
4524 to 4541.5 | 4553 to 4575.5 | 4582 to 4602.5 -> -1.1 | 0.612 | 0.658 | 0.64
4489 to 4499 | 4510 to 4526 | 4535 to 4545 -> -1.1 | 0.614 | 0.655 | 0.609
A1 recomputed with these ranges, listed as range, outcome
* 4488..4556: 0.631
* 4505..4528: 0.656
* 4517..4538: 0.621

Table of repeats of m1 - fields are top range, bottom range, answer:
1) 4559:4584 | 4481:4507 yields 1.06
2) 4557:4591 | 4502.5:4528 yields 1.00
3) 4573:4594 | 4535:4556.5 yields 1.07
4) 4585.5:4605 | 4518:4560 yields 1.04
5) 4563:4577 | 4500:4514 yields 0.98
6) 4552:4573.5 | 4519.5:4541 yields 1.06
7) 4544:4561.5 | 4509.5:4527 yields 0.97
